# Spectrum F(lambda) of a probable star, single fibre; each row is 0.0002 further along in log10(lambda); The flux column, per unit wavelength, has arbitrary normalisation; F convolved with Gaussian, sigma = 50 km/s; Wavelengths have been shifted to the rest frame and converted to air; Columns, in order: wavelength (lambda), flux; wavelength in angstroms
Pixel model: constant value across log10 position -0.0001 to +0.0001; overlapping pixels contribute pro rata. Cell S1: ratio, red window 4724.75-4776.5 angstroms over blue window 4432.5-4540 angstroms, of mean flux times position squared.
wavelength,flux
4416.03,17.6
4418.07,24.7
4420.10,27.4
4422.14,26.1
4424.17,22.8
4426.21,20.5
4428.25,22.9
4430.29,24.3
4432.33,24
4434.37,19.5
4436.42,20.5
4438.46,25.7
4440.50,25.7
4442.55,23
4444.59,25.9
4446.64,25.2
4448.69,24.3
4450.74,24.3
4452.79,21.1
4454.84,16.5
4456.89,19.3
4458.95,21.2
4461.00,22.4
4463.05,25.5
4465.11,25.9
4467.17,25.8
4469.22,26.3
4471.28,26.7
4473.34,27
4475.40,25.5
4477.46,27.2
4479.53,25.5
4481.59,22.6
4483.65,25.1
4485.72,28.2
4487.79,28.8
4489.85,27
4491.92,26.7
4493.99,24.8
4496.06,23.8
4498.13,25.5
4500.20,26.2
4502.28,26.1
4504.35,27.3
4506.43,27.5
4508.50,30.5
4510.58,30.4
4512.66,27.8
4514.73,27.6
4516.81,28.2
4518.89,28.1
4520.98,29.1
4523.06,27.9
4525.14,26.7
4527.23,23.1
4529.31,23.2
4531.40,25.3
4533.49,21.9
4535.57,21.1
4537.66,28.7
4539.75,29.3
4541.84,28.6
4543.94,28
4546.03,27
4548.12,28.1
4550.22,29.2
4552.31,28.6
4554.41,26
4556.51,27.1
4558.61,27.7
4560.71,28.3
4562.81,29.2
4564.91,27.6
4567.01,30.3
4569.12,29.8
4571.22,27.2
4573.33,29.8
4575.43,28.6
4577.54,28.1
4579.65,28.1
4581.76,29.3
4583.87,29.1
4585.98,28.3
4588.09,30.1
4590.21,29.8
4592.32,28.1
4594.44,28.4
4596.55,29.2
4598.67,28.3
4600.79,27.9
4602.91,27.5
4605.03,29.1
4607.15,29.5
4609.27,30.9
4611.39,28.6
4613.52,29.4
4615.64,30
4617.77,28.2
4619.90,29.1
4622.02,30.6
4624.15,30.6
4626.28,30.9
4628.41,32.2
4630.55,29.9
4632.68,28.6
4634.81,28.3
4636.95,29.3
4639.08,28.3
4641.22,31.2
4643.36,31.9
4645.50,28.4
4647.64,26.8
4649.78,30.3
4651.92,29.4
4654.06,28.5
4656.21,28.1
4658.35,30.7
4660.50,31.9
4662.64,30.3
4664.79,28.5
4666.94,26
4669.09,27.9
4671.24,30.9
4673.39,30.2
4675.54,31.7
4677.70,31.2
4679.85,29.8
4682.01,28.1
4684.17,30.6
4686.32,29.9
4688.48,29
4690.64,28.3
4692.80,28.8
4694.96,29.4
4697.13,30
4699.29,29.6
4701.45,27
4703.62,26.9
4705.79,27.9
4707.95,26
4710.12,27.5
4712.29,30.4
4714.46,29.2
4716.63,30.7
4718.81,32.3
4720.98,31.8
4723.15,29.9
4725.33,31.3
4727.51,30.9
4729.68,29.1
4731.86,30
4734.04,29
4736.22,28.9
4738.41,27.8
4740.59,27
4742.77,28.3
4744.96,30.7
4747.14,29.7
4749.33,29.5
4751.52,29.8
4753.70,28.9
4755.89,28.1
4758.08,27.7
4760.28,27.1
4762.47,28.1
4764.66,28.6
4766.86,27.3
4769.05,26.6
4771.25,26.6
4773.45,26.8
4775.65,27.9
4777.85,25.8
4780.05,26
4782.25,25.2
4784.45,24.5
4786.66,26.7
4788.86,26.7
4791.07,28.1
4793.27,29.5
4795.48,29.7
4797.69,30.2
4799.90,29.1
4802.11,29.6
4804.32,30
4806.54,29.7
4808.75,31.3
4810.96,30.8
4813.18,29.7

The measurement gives 1.26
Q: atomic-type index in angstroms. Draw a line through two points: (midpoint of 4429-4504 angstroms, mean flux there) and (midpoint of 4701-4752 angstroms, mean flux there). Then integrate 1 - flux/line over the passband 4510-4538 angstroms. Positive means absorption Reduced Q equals -0.7 angstroms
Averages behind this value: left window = 24.6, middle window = 26.2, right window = 29.3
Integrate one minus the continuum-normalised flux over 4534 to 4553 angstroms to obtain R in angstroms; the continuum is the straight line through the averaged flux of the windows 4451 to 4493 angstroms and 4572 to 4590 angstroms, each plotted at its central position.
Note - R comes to 0.0 angstroms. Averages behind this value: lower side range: 24.7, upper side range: 28.9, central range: 27.5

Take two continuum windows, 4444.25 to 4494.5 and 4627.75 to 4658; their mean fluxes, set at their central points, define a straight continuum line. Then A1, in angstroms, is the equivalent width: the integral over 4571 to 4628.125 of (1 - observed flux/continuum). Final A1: -1.88 angstroms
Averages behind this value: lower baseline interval 24.7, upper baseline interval 29.4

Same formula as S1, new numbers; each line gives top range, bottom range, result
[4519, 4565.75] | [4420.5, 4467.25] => 1.22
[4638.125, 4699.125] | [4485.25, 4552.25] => 1.17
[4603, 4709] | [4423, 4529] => 1.26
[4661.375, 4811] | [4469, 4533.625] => 1.20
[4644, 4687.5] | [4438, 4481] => 1.33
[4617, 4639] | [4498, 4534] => 1.16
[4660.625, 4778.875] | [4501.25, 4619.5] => 1.11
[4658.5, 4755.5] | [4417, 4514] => 1.31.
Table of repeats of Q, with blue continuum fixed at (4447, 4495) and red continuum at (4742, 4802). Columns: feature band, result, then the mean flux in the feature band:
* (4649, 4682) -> -3.5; 29.6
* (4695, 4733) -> -3.0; 29.4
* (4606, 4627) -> -2.8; 29.8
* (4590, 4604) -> -1.3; 28.4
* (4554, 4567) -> -1.2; 27.9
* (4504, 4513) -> -1.4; 28.9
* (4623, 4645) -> -3.0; 30.1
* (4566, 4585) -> -2.3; 28.9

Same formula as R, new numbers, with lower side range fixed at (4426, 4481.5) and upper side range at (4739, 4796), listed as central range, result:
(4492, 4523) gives -3.64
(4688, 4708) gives -1.15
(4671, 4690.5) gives -2.50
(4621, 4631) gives -1.91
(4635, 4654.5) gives -2.34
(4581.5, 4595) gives -1.88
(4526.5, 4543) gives -0.26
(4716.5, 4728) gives -1.72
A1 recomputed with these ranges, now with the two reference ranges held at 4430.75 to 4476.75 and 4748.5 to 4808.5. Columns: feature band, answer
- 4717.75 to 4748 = -2.7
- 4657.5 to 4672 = -1.6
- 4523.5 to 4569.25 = -3.8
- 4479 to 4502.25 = -1.6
